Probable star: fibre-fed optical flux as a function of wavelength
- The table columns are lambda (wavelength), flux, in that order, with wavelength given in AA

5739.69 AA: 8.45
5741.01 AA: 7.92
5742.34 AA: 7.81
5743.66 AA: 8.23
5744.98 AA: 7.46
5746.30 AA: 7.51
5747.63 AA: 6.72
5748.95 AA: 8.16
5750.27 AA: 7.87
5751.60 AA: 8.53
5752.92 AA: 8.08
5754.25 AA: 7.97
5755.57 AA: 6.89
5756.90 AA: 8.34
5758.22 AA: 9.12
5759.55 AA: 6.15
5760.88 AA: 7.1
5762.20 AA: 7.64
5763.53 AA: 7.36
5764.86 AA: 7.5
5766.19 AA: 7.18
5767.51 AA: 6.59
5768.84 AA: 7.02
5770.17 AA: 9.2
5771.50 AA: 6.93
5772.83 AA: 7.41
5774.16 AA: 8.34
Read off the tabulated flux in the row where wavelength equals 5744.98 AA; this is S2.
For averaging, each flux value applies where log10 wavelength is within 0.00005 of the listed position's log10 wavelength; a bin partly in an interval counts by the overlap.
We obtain 7.46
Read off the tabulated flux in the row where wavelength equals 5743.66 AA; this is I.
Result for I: 8.23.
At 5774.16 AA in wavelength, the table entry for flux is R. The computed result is 8.34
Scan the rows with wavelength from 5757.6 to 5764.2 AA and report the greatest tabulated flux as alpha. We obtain 9.12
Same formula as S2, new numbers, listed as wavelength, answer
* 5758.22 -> 9.12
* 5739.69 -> 8.45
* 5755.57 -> 6.89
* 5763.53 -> 7.36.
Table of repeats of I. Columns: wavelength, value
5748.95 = 8.16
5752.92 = 8.08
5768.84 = 7.02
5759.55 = 6.15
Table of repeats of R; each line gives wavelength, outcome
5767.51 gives 6.59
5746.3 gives 7.51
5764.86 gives 7.5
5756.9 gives 8.34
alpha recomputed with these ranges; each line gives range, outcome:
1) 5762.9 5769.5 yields 7.5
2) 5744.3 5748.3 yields 7.51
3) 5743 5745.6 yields 8.23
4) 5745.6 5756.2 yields 8.53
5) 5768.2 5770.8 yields 9.2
